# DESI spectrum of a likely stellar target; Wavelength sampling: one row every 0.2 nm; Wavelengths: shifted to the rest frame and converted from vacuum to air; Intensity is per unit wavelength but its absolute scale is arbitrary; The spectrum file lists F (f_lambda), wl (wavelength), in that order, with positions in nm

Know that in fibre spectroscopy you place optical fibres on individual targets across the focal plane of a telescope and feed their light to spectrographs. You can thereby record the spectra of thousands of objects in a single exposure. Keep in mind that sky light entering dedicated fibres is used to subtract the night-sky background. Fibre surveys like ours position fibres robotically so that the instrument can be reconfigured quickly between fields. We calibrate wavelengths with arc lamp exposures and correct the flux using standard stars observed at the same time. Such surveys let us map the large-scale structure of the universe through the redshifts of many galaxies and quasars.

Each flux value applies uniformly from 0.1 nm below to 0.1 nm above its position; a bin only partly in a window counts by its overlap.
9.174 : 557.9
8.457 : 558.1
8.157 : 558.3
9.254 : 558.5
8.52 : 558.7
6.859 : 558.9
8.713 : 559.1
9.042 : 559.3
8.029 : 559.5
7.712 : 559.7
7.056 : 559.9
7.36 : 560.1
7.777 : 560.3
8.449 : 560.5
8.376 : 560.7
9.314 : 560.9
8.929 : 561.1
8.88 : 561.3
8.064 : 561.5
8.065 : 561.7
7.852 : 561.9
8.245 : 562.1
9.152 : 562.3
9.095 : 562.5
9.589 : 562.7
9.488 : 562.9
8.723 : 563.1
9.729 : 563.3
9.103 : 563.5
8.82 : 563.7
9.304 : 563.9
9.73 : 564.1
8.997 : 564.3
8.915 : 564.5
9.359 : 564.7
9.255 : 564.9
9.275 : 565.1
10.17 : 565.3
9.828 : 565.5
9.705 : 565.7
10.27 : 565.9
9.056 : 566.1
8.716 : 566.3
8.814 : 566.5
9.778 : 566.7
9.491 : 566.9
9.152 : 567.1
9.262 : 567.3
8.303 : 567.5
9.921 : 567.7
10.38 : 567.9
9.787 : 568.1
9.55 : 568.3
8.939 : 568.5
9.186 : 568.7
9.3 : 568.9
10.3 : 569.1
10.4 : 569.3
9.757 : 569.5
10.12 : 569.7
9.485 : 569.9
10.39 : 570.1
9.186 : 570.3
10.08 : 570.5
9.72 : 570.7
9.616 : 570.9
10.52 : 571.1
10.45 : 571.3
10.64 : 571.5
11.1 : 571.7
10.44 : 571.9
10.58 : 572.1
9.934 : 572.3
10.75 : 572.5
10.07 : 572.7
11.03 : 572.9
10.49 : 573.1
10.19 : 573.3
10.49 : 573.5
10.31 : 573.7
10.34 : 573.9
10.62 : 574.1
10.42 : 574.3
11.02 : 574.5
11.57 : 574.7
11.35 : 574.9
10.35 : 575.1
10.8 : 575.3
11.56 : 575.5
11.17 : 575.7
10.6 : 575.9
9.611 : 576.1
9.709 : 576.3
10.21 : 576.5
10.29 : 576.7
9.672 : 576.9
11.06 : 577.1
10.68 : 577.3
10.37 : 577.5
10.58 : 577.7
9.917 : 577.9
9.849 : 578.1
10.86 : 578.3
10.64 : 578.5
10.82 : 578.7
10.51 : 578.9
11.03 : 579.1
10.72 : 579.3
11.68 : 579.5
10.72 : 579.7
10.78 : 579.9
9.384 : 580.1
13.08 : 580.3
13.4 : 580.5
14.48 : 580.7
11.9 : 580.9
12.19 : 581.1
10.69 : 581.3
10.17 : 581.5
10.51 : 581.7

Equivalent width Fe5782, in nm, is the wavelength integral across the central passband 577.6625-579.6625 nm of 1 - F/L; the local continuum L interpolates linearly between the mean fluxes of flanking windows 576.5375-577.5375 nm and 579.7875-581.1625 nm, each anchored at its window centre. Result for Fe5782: 0.10 nm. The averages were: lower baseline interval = 10.4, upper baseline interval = 12.2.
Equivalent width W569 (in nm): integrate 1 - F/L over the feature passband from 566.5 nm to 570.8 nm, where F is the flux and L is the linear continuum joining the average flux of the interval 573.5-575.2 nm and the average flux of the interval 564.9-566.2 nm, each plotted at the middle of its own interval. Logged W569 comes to 0.18 nm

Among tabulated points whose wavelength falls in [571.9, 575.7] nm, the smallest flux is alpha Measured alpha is 9.934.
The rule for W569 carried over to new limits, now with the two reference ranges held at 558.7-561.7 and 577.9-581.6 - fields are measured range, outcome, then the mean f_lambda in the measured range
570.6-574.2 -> -0.113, 10.4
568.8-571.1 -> -0.041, 9.88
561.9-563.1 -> -0.060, 8.98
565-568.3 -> -0.109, 9.5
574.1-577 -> -0.006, 10.6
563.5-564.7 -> -0.050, 9.17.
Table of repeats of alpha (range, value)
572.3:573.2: 10.07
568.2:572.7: 8.939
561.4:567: 7.852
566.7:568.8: 8.303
